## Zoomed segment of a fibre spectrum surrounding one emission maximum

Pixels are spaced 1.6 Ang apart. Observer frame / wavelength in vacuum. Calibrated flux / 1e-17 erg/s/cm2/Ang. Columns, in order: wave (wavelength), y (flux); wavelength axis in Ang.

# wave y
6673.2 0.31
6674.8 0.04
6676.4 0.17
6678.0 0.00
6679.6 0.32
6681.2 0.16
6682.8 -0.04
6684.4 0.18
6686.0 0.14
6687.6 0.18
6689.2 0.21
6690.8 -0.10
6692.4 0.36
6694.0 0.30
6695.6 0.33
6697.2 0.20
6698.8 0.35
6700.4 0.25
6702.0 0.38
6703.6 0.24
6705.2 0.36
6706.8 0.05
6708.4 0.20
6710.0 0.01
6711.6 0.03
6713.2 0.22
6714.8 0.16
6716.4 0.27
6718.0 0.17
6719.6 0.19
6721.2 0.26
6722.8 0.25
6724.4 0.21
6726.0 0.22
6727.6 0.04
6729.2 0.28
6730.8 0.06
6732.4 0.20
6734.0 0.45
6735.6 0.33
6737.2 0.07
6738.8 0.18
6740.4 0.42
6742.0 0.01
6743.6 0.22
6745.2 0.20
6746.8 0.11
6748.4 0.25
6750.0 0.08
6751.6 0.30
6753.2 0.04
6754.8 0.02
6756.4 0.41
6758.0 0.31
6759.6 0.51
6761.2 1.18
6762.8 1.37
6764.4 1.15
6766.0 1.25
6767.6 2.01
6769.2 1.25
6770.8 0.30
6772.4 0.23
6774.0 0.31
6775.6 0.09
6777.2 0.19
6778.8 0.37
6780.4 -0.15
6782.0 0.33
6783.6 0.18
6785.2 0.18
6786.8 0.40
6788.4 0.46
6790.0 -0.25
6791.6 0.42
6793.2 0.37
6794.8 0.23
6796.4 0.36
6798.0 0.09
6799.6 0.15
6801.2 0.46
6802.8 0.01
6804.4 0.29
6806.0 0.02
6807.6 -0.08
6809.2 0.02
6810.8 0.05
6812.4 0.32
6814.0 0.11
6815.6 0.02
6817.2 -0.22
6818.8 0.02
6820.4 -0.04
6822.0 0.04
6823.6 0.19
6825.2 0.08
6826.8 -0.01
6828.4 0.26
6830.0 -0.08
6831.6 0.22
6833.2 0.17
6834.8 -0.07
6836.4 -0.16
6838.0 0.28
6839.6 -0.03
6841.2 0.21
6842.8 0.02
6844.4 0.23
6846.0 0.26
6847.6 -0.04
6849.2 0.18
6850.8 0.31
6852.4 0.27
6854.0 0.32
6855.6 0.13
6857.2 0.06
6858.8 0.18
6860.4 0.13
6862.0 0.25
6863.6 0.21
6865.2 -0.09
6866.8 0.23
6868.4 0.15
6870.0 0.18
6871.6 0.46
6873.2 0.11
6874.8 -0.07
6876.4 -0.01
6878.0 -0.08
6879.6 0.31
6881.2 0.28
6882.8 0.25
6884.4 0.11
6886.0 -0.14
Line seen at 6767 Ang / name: [O II]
